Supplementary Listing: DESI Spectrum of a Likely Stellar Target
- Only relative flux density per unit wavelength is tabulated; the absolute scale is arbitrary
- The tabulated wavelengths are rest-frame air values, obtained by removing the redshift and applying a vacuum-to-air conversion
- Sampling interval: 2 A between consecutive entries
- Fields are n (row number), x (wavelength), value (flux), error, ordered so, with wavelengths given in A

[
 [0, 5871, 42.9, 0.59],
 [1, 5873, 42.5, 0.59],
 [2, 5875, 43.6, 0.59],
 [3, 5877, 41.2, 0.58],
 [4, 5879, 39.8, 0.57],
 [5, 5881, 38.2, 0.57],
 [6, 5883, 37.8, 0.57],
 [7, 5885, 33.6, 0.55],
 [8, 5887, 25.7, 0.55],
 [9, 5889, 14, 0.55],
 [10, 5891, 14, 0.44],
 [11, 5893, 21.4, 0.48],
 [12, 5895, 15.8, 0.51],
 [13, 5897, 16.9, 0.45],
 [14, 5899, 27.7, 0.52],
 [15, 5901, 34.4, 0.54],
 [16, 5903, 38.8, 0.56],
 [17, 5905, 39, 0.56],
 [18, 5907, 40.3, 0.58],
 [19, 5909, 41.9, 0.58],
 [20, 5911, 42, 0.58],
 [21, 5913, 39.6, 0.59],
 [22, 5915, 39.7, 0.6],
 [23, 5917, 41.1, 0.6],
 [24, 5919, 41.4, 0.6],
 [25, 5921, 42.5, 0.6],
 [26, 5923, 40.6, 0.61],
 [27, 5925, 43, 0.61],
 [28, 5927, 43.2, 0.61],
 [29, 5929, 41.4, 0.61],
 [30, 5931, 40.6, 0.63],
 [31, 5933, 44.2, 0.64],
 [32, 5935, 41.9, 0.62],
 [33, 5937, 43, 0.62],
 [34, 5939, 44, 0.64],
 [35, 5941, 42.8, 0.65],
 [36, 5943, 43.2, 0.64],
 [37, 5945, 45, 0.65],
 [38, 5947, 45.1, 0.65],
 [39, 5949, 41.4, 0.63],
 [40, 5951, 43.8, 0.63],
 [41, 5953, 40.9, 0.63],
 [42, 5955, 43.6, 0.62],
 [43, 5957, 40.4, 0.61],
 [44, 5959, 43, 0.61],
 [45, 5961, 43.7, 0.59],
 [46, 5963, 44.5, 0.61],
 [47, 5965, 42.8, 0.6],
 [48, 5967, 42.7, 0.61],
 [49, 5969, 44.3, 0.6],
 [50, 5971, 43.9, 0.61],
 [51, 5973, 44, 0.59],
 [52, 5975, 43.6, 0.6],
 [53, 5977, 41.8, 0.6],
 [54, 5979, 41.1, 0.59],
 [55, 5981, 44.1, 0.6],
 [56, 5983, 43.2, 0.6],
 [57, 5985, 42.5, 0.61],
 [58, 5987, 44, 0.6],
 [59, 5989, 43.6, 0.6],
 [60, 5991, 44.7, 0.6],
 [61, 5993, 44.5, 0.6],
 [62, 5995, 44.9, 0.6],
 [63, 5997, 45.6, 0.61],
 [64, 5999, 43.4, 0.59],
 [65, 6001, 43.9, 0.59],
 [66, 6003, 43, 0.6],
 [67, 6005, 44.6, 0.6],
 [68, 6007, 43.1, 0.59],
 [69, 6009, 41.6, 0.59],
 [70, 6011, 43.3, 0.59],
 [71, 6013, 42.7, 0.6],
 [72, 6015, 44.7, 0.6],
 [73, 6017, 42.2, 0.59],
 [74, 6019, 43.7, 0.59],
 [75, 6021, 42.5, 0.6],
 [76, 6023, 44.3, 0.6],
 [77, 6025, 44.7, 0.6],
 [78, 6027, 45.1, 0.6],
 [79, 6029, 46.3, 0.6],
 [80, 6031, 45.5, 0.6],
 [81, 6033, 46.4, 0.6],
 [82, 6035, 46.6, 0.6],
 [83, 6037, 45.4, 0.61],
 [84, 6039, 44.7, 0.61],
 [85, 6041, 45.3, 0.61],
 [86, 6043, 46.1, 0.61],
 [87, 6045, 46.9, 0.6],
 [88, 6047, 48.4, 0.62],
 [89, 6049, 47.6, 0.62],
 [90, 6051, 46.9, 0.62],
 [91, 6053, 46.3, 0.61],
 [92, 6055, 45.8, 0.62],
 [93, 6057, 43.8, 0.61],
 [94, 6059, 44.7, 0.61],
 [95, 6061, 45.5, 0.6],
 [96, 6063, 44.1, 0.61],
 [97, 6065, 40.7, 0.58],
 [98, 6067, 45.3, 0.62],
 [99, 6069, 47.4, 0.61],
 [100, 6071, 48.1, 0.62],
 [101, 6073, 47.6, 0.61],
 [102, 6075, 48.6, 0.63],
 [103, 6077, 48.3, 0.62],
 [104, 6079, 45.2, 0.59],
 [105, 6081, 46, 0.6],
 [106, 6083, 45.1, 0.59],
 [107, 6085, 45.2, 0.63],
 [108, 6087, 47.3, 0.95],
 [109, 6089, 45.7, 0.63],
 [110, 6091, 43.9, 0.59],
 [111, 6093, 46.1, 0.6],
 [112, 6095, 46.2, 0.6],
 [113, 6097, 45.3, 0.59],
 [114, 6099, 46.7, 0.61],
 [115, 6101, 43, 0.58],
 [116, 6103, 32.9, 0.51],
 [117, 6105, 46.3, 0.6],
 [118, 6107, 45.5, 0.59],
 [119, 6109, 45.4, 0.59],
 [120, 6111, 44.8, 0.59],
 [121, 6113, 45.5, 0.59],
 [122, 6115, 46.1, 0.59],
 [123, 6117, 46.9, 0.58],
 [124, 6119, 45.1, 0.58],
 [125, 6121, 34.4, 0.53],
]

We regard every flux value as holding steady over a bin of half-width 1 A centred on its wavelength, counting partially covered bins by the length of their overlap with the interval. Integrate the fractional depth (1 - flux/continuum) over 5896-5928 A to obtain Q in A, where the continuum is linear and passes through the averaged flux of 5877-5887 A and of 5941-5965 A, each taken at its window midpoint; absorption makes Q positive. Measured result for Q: 0.9 A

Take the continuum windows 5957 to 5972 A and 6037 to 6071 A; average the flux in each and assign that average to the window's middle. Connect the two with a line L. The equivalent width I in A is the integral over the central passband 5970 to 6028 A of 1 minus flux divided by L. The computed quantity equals 0.8 A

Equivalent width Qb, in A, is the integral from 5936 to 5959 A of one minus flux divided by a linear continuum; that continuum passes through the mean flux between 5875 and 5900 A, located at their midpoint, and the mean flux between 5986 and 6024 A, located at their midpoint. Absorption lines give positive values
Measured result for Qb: -4.6 A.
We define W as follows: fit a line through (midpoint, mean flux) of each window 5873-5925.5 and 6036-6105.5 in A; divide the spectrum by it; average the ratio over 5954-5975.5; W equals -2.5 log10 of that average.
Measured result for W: -0.12 mag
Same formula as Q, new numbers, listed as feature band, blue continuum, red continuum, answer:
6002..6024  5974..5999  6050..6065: 0.4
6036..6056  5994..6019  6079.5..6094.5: -0.8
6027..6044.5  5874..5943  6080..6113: -1.6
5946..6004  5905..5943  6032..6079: 0.1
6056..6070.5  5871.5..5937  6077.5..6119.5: -0.4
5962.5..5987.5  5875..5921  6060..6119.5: -3.3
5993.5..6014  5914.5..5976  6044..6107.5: 0.2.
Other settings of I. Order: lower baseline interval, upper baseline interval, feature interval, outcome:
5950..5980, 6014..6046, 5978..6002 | -0.03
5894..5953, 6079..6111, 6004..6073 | -3.28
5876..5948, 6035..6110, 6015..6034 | -0.72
